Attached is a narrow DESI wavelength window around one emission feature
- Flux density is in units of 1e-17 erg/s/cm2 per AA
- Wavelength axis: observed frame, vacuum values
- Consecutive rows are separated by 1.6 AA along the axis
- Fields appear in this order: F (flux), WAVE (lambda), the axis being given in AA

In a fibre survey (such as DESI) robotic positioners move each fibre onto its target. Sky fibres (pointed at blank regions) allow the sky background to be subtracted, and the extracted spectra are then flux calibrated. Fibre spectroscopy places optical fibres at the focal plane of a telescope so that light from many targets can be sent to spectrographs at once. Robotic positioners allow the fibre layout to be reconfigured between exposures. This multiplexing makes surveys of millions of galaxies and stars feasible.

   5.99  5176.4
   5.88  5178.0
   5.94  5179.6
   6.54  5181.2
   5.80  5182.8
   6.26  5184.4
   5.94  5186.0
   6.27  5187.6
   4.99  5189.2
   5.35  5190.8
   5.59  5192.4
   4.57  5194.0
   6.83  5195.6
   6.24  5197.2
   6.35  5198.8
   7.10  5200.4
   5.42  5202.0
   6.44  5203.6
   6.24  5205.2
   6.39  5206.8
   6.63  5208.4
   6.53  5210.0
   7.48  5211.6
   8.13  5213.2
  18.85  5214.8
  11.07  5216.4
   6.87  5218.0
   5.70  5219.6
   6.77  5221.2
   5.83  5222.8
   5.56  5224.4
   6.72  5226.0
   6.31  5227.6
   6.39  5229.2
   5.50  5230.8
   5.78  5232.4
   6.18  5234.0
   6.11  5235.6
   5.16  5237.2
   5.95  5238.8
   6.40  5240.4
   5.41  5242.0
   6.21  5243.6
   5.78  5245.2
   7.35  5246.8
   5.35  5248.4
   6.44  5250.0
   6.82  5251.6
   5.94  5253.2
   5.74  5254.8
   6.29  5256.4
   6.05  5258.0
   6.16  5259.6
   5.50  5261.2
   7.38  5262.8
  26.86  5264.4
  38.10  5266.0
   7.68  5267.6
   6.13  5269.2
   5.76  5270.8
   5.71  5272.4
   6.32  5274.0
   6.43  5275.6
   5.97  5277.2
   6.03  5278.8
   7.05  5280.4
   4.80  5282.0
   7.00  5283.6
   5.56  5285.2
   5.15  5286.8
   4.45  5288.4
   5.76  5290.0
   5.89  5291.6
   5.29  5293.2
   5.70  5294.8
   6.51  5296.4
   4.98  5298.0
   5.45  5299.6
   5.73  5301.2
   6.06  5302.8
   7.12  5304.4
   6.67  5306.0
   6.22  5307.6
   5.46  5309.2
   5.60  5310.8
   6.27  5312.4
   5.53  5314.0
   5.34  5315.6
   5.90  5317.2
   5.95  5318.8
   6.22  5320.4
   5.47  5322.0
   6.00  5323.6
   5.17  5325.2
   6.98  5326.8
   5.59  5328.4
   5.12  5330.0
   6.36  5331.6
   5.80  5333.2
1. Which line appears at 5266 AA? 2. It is [O III]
